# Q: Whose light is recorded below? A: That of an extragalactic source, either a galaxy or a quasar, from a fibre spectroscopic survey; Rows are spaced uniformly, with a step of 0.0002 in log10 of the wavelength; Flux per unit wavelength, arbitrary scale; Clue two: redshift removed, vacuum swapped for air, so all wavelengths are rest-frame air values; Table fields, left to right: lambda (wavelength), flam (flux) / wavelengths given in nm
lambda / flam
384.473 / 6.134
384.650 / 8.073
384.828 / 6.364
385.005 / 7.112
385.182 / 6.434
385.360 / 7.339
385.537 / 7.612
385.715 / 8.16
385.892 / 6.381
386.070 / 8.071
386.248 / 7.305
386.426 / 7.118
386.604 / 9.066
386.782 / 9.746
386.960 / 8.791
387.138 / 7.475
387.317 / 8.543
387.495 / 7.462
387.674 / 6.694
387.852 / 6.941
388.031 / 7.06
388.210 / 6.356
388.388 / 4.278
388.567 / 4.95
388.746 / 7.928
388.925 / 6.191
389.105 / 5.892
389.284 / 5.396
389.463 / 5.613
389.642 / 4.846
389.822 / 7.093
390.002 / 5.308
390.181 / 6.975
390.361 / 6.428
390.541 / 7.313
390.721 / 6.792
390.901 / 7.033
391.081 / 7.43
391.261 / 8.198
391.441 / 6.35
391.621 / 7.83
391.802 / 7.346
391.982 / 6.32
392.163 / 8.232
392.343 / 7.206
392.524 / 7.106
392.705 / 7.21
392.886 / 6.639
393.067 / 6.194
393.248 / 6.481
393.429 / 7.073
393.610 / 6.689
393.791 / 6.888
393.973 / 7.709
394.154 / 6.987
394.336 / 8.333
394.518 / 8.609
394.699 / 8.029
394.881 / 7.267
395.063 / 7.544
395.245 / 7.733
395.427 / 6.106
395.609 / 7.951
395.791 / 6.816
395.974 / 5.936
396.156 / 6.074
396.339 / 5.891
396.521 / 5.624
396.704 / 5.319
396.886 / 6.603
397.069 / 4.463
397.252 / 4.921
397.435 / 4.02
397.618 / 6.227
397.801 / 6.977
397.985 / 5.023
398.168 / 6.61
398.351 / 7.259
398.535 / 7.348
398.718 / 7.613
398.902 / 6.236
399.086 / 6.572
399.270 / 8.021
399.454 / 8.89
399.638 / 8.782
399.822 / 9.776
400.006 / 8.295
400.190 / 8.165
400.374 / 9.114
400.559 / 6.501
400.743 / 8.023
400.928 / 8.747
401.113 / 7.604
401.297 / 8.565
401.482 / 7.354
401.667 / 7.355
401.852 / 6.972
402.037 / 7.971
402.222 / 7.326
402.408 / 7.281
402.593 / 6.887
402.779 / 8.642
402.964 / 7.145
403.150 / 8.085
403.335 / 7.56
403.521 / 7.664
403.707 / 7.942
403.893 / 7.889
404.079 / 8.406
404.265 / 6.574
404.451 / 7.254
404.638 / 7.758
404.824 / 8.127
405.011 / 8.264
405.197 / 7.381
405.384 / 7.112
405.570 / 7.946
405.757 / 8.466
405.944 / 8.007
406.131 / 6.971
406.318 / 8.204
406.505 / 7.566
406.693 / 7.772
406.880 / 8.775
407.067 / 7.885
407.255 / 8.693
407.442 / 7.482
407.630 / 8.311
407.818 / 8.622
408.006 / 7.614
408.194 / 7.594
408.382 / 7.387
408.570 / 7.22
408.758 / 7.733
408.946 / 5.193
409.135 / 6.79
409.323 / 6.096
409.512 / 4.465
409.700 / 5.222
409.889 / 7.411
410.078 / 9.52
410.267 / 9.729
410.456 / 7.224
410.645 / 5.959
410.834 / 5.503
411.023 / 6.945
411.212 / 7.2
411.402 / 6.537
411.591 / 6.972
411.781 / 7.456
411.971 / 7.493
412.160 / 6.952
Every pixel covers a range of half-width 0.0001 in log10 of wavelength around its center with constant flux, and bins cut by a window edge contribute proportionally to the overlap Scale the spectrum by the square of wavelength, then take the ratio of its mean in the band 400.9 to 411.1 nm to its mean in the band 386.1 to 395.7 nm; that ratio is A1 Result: 1.15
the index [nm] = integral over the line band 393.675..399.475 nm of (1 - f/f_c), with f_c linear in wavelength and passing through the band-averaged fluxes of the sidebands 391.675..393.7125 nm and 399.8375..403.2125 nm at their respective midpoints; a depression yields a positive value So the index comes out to 0.49 nm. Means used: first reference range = 6.97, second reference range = 7.82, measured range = 6.71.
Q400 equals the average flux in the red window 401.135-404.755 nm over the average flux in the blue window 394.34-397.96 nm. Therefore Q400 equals 1.2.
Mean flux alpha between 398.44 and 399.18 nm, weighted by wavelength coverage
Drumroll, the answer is 6.94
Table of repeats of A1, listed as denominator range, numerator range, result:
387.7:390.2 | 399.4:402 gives 1.43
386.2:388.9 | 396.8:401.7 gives 1.05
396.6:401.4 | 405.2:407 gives 1.14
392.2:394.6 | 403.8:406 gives 1.14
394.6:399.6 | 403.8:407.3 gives 1.24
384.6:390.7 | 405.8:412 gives 1.17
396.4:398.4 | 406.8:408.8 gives 1.46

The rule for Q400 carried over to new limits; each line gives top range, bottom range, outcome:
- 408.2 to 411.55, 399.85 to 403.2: 0.88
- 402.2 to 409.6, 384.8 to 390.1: 1.09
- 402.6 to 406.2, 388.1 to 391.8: 1.20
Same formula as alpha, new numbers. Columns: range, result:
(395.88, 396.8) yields 5.78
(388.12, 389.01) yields 5.94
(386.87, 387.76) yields 7.8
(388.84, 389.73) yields 5.59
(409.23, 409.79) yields 5.26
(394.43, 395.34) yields 7.83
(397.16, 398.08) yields 5.44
